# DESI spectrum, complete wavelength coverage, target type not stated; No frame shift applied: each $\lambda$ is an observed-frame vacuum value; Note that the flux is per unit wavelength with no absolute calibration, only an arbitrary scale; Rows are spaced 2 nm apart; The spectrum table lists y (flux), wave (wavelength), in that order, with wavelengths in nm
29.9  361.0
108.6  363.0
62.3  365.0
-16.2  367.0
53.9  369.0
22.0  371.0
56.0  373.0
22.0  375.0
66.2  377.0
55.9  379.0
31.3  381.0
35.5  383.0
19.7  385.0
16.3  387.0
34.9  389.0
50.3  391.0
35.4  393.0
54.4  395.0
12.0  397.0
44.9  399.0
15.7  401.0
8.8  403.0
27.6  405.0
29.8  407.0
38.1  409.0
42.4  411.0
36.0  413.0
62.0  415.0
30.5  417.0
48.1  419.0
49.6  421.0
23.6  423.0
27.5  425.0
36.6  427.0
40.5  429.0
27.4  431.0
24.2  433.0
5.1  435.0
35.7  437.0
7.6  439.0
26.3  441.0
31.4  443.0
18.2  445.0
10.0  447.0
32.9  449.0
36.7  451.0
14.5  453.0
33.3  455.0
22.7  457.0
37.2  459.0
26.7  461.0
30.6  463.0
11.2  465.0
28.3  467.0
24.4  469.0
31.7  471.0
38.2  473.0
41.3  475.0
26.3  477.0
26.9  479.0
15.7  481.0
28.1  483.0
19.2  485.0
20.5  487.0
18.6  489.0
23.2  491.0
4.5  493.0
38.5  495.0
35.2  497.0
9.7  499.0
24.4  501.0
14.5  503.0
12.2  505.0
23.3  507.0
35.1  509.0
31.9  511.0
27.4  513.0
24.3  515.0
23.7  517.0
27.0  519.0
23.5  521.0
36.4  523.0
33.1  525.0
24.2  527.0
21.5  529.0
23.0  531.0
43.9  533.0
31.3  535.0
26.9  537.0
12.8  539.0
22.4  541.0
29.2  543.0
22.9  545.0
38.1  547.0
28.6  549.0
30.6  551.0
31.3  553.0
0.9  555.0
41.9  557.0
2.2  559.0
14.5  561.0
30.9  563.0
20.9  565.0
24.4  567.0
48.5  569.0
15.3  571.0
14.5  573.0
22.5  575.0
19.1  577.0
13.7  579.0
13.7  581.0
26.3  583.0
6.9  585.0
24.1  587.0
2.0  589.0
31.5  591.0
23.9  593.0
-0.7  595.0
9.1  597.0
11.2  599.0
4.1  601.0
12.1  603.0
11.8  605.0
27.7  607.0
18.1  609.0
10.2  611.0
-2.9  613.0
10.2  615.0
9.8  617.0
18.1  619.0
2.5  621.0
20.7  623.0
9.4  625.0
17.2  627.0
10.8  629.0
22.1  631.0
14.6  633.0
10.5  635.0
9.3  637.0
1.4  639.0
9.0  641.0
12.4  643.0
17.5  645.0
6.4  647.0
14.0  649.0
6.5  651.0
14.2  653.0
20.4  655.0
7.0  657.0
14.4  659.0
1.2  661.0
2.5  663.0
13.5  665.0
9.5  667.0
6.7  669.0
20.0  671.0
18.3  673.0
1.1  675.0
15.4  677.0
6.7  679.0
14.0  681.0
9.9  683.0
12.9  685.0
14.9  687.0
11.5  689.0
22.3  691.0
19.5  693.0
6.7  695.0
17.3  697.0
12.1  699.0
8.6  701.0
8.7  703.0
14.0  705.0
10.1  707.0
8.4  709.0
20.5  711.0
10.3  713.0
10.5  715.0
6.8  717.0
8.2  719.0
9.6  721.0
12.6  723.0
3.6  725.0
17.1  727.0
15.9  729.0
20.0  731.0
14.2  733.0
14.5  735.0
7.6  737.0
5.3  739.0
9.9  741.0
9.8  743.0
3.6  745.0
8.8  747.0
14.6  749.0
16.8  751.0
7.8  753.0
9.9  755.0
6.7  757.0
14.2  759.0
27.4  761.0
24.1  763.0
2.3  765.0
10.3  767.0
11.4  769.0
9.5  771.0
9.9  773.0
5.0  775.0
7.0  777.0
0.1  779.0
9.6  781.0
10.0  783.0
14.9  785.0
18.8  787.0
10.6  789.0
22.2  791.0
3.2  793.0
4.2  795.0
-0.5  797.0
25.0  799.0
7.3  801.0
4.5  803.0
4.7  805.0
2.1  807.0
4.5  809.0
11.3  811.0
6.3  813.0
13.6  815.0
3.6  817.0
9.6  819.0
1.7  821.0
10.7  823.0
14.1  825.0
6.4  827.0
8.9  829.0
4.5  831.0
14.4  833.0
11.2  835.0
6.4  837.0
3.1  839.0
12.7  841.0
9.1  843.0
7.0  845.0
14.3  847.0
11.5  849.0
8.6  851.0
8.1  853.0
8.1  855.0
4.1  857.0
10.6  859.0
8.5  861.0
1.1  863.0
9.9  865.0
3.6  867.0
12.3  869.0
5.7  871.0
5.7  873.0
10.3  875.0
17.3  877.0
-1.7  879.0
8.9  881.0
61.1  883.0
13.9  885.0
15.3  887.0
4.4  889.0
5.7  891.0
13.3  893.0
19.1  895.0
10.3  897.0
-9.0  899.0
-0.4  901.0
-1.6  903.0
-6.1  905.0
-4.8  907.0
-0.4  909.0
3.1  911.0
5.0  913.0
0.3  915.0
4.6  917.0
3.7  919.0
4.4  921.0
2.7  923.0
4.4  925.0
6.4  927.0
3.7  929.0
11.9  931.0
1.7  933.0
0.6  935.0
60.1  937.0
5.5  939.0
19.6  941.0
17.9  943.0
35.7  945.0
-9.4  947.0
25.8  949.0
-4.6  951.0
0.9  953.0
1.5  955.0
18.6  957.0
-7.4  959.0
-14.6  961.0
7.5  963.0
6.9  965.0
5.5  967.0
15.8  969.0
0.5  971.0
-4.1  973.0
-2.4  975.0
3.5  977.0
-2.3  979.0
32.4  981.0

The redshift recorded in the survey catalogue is 1.60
